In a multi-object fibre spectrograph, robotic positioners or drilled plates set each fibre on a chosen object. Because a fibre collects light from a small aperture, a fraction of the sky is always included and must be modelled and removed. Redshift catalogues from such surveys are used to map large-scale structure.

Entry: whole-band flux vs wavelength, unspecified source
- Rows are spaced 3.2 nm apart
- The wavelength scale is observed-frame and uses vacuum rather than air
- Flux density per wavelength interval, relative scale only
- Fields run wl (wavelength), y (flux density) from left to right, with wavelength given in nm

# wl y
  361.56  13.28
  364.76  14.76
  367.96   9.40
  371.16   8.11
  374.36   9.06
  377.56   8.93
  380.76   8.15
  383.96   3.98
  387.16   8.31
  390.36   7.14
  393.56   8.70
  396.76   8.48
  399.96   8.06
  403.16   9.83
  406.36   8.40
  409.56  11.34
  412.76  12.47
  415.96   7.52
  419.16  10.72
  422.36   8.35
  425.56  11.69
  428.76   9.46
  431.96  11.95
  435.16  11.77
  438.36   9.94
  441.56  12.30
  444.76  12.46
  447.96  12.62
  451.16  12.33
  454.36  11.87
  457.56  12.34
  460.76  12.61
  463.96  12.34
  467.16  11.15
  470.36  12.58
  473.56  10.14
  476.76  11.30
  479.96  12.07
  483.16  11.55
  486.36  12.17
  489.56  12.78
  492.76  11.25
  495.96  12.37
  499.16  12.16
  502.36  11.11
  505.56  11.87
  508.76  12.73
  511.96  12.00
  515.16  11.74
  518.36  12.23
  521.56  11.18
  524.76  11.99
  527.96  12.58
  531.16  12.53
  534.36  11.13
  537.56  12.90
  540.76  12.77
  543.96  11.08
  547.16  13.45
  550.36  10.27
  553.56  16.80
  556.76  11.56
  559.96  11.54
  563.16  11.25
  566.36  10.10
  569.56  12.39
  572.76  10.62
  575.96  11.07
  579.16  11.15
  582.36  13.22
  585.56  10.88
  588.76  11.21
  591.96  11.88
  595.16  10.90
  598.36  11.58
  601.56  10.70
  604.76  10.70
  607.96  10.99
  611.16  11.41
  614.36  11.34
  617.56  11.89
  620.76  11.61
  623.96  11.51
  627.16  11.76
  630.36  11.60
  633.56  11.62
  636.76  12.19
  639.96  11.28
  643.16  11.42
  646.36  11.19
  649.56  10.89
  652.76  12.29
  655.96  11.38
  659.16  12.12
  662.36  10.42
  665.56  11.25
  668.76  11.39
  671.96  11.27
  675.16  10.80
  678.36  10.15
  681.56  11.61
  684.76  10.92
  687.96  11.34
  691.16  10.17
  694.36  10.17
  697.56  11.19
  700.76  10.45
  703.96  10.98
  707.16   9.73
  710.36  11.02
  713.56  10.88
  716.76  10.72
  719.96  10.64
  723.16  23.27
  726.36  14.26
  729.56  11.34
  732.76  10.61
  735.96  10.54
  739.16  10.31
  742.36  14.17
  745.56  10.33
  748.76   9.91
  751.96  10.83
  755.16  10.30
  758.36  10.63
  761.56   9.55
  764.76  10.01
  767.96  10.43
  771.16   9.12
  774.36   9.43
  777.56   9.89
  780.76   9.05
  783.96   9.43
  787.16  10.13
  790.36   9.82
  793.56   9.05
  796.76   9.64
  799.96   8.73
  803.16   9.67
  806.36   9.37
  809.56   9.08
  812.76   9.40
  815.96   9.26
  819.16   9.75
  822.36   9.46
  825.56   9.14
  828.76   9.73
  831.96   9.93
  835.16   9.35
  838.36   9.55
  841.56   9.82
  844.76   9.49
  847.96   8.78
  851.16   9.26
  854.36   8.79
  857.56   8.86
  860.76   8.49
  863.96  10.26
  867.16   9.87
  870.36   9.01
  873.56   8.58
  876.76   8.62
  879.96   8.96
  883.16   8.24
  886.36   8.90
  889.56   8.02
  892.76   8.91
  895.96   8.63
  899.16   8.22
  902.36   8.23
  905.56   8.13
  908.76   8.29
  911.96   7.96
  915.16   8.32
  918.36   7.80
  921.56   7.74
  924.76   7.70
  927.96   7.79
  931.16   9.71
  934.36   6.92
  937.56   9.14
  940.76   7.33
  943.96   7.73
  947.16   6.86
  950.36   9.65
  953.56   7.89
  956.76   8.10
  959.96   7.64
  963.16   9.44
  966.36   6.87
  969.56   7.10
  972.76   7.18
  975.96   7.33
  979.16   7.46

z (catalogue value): 0.103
